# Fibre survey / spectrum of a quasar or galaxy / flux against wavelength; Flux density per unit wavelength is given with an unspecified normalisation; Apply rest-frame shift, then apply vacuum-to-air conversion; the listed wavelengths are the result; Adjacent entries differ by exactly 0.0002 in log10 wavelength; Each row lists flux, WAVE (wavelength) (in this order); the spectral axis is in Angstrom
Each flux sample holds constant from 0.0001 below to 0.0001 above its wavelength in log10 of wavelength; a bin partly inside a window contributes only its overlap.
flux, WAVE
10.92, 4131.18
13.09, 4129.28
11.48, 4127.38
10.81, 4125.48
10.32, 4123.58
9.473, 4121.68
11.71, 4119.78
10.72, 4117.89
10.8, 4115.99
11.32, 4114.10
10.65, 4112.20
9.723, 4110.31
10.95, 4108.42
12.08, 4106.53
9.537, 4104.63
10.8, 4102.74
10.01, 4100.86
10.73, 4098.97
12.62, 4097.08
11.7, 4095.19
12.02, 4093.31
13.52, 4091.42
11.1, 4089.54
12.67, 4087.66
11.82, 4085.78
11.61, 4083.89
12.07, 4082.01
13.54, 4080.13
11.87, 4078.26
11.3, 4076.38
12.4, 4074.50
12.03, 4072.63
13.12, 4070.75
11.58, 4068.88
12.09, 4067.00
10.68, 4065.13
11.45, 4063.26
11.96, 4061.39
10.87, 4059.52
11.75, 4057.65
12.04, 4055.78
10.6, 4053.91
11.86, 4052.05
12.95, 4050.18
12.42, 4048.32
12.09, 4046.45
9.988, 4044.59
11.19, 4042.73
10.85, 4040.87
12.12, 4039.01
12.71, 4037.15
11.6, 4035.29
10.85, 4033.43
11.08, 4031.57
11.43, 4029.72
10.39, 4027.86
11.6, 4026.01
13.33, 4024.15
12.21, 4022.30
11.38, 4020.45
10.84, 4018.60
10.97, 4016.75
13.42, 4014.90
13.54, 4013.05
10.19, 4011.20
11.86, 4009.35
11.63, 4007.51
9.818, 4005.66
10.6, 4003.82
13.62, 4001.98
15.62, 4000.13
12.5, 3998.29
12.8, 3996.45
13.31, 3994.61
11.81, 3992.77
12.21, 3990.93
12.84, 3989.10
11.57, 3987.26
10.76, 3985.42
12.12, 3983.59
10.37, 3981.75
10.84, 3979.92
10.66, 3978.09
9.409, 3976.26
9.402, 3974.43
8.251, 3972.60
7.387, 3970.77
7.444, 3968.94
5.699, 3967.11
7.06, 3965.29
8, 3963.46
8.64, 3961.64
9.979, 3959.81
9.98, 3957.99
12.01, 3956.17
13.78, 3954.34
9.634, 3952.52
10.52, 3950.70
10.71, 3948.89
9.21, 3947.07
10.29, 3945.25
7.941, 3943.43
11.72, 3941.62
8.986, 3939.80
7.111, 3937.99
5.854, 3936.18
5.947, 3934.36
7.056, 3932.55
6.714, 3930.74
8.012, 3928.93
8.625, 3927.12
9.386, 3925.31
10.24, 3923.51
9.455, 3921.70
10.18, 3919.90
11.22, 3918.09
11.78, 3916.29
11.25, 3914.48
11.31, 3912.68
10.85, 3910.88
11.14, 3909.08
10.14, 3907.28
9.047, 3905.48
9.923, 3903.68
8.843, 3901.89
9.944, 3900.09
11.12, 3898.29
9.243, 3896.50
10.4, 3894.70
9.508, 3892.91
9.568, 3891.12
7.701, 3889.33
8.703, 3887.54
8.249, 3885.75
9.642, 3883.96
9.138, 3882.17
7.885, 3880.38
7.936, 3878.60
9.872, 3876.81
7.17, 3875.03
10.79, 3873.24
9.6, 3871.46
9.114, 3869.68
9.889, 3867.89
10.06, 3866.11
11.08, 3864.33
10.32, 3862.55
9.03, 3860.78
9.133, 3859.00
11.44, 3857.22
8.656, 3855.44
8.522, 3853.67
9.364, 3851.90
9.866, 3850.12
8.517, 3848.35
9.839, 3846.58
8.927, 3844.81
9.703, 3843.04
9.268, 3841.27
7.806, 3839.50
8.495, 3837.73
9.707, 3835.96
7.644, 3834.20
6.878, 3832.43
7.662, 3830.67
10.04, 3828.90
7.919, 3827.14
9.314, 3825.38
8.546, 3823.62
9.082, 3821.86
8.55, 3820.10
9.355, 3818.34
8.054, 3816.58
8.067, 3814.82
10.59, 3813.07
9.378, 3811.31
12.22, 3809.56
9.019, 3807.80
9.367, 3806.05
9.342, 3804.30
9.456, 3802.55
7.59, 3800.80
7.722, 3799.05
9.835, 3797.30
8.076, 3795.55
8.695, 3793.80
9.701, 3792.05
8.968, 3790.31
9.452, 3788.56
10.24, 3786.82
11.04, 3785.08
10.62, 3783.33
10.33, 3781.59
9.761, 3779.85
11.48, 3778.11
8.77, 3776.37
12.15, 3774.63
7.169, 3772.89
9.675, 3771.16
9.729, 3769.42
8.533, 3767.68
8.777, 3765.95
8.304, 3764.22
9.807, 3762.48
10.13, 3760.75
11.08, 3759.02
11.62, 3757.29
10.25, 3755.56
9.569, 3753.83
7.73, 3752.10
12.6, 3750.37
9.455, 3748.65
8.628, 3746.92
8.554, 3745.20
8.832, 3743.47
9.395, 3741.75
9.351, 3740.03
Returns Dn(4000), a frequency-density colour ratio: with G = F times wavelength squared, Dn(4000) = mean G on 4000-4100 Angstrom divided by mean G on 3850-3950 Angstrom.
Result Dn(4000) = 1.4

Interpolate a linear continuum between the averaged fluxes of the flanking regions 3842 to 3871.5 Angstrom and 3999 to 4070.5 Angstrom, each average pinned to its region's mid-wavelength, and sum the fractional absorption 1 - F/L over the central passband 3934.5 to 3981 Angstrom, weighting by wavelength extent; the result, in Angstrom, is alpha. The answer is 7.0 Angstrom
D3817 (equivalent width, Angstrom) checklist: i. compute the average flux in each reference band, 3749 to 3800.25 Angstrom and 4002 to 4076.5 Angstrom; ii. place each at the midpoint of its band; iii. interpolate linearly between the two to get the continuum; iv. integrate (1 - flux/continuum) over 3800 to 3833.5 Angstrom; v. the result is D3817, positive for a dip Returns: 3.5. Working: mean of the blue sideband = 9.7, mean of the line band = 8.97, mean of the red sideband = 11.6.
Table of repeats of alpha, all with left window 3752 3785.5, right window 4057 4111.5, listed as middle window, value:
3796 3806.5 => 1.3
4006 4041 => -1.2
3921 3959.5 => 5.8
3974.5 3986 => 0.5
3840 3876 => 3.0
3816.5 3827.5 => 1.5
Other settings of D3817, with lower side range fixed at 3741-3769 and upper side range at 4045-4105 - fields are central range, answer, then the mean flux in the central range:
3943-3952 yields 0.89 Angstrom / 9.83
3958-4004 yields 2.64 Angstrom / 10.5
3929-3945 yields 4.49 Angstrom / 7.79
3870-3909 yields 4.50 Angstrom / 9.3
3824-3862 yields 4.63 Angstrom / 8.95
